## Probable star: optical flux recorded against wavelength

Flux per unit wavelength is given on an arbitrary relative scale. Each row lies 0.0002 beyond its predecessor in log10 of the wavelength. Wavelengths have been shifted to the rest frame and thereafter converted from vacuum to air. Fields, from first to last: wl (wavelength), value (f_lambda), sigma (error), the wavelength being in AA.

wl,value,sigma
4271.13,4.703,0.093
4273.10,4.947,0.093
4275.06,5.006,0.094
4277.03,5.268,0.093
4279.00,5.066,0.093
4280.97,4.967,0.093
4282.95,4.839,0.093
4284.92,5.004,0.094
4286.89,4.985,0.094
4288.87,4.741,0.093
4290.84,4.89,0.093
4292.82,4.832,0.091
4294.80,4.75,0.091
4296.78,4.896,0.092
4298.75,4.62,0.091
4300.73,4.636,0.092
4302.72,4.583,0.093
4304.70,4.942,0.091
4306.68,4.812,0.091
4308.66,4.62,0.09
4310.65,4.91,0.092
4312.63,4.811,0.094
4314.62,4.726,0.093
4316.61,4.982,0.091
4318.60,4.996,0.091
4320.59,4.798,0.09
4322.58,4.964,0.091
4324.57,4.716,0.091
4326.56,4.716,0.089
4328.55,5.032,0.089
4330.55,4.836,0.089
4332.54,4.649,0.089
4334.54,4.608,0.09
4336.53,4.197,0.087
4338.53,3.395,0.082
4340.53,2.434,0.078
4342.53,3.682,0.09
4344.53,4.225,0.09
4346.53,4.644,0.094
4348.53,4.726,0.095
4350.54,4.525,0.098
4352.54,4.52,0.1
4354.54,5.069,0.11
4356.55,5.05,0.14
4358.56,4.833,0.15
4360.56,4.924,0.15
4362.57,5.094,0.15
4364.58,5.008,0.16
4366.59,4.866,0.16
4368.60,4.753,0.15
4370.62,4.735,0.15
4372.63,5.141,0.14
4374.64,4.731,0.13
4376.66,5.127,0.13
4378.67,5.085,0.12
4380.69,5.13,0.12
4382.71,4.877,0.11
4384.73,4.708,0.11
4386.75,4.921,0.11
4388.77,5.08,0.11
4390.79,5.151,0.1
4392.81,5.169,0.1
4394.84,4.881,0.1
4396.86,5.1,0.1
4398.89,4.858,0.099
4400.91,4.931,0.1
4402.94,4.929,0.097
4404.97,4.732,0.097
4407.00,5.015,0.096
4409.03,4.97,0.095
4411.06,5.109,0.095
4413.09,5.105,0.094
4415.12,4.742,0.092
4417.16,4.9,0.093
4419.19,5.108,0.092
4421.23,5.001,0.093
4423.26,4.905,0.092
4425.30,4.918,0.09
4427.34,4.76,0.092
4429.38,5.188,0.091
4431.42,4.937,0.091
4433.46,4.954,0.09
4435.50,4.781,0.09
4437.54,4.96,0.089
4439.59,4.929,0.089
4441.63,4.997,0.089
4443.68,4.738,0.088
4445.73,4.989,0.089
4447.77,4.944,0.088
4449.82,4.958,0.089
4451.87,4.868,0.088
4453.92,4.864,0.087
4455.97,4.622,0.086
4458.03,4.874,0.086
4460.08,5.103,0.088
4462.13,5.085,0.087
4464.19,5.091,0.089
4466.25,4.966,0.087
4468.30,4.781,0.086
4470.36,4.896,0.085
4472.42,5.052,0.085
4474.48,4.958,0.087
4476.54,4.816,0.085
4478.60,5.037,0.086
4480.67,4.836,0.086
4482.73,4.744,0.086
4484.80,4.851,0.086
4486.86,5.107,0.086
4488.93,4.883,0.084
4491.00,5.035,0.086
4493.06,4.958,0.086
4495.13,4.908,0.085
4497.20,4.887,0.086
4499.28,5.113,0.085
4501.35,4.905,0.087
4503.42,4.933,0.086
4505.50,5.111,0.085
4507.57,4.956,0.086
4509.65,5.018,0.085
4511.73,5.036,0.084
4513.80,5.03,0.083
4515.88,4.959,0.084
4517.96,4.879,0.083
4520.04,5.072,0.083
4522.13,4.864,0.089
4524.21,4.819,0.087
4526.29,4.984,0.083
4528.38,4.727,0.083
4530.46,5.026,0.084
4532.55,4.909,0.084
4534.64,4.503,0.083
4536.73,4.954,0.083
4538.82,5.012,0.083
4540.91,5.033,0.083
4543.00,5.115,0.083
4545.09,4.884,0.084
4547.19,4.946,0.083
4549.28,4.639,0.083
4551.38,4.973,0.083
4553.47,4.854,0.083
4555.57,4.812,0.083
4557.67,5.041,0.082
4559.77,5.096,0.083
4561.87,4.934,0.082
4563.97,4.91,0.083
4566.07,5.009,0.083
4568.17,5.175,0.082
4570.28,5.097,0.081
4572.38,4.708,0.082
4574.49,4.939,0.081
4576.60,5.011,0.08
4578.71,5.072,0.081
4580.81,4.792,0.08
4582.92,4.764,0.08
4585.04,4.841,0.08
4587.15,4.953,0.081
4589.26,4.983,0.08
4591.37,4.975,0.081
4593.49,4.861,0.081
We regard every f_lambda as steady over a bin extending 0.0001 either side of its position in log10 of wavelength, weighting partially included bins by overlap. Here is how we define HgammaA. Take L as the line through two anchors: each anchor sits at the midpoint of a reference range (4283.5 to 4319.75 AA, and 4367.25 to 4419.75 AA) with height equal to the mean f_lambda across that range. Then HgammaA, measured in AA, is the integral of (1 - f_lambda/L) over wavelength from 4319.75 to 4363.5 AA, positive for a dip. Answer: 3.2 AA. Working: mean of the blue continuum 4.82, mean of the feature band 4.53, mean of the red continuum 4.96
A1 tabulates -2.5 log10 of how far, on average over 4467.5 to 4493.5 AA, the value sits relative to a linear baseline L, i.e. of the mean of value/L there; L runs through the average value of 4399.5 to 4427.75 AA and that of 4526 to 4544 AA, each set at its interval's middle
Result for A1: 0.00 mag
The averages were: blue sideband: 4.94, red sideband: 4.91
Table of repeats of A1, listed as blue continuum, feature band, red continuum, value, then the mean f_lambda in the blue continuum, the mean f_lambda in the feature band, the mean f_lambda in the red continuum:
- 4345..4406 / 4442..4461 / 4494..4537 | 0.01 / 4.9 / 4.89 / 4.93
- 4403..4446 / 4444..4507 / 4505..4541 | 0.00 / 4.94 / 4.94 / 4.93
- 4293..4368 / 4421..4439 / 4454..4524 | -0.02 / 4.65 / 4.93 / 4.95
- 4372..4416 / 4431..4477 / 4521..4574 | 0.01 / 4.98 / 4.92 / 4.92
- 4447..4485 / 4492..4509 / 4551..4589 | -0.01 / 4.91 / 4.97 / 4.94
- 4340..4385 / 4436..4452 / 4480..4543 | -0.02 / 4.71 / 4.92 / 4.94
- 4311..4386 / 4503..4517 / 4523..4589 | -0.03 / 4.69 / 5.01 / 4.92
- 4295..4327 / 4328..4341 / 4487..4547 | 0.15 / 4.8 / 4.2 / 4.95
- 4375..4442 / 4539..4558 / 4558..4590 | 0.01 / 4.97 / 4.92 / 4.95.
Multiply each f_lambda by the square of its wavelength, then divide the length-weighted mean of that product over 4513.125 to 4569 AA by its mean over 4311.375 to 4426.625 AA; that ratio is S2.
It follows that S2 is 1.1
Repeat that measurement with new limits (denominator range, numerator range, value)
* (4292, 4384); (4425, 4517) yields 1.12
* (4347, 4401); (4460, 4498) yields 1.05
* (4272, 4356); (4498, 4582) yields 1.17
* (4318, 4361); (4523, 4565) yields 1.19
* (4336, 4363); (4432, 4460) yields 1.17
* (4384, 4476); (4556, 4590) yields 1.07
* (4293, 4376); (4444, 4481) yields 1.12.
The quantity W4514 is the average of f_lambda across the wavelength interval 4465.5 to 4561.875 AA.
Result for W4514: 4.93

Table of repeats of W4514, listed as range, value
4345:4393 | 4.9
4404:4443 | 4.95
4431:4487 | 4.92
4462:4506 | 4.95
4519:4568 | 4.92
